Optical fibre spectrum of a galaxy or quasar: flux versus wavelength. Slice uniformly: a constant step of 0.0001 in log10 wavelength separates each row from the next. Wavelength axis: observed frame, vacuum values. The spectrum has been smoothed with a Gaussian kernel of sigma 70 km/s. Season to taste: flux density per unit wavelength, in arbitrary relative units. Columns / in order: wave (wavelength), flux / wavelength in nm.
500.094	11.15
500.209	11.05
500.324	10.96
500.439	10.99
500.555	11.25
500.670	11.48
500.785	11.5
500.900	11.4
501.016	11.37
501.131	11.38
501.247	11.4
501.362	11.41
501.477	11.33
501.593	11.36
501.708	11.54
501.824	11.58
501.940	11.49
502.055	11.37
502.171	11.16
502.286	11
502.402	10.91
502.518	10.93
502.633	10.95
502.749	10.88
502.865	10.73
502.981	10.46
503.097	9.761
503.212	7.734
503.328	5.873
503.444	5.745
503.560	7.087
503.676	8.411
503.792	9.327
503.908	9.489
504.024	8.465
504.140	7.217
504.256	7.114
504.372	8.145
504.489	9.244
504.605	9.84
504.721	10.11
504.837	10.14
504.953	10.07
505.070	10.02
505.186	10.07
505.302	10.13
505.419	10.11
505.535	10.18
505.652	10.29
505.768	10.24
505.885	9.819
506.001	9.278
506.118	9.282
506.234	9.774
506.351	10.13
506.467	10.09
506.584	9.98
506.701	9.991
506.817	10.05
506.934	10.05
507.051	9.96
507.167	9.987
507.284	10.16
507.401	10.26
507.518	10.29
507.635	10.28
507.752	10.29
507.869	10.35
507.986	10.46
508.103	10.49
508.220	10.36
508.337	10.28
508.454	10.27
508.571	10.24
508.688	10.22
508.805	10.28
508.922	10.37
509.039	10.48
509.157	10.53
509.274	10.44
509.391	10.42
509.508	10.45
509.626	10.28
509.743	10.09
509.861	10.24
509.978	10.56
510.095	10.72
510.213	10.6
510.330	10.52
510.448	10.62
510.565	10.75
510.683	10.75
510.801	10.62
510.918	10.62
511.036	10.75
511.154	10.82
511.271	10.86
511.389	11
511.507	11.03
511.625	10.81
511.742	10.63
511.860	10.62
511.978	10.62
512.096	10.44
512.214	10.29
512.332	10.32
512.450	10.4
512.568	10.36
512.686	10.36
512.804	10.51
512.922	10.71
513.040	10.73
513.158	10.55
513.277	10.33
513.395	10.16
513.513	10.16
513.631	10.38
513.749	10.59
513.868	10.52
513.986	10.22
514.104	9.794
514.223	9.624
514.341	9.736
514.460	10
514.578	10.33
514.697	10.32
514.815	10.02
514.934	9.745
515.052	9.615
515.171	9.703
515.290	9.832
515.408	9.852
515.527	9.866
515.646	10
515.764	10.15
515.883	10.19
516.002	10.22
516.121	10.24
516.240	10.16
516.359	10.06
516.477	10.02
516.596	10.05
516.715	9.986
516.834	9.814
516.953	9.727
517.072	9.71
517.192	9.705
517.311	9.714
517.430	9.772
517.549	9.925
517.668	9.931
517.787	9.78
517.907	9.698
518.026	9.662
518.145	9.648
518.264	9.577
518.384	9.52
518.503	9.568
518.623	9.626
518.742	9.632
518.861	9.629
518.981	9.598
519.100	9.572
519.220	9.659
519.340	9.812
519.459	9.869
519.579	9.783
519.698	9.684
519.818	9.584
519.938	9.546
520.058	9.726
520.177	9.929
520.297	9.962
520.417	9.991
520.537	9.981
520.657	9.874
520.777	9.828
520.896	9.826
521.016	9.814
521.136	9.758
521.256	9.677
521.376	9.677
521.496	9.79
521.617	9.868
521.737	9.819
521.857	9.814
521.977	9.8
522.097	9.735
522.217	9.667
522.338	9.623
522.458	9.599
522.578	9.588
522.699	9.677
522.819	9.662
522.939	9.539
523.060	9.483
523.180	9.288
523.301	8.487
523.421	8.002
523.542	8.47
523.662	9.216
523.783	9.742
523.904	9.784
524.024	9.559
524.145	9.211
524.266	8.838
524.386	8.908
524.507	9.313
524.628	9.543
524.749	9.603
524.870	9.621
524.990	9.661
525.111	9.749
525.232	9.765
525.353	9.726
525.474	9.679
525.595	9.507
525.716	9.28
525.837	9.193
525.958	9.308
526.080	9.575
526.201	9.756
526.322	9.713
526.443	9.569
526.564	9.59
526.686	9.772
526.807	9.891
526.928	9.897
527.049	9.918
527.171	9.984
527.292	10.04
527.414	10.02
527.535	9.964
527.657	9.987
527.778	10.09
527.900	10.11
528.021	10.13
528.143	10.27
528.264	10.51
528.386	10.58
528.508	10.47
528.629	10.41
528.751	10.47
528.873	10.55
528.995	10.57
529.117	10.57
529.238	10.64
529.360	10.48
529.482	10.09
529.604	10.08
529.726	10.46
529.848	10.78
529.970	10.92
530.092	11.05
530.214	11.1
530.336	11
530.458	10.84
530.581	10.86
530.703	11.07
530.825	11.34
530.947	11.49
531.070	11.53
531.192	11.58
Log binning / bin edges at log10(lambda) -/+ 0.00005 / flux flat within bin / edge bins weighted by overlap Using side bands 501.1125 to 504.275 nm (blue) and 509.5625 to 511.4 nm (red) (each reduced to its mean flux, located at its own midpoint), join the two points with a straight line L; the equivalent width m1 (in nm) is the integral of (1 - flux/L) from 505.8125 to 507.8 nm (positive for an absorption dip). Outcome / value 0.054 nm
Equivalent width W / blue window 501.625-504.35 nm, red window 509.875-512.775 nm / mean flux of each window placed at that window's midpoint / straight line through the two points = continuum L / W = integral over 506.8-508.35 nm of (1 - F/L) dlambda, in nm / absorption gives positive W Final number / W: -0.02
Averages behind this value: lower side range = 9.53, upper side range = 10.6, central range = 10.2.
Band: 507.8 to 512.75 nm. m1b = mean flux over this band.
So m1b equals 10.5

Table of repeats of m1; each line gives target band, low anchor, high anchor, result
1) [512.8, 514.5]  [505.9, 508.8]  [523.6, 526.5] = -0.06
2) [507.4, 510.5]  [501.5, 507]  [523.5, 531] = -0.18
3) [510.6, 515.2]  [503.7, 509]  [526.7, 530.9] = -0.17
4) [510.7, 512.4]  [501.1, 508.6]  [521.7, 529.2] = -0.14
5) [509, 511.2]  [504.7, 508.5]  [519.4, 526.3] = -0.12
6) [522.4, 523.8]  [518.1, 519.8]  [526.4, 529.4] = 0.10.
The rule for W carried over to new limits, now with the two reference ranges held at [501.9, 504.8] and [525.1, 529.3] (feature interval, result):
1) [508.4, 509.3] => -0.083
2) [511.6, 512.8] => -0.113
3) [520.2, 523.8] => 0.096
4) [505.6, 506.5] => -0.043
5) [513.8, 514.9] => -0.049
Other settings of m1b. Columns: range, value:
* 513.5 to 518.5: 9.94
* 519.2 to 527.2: 9.59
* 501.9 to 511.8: 10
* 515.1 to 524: 9.71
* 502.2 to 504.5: 8.99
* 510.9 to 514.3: 10.5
